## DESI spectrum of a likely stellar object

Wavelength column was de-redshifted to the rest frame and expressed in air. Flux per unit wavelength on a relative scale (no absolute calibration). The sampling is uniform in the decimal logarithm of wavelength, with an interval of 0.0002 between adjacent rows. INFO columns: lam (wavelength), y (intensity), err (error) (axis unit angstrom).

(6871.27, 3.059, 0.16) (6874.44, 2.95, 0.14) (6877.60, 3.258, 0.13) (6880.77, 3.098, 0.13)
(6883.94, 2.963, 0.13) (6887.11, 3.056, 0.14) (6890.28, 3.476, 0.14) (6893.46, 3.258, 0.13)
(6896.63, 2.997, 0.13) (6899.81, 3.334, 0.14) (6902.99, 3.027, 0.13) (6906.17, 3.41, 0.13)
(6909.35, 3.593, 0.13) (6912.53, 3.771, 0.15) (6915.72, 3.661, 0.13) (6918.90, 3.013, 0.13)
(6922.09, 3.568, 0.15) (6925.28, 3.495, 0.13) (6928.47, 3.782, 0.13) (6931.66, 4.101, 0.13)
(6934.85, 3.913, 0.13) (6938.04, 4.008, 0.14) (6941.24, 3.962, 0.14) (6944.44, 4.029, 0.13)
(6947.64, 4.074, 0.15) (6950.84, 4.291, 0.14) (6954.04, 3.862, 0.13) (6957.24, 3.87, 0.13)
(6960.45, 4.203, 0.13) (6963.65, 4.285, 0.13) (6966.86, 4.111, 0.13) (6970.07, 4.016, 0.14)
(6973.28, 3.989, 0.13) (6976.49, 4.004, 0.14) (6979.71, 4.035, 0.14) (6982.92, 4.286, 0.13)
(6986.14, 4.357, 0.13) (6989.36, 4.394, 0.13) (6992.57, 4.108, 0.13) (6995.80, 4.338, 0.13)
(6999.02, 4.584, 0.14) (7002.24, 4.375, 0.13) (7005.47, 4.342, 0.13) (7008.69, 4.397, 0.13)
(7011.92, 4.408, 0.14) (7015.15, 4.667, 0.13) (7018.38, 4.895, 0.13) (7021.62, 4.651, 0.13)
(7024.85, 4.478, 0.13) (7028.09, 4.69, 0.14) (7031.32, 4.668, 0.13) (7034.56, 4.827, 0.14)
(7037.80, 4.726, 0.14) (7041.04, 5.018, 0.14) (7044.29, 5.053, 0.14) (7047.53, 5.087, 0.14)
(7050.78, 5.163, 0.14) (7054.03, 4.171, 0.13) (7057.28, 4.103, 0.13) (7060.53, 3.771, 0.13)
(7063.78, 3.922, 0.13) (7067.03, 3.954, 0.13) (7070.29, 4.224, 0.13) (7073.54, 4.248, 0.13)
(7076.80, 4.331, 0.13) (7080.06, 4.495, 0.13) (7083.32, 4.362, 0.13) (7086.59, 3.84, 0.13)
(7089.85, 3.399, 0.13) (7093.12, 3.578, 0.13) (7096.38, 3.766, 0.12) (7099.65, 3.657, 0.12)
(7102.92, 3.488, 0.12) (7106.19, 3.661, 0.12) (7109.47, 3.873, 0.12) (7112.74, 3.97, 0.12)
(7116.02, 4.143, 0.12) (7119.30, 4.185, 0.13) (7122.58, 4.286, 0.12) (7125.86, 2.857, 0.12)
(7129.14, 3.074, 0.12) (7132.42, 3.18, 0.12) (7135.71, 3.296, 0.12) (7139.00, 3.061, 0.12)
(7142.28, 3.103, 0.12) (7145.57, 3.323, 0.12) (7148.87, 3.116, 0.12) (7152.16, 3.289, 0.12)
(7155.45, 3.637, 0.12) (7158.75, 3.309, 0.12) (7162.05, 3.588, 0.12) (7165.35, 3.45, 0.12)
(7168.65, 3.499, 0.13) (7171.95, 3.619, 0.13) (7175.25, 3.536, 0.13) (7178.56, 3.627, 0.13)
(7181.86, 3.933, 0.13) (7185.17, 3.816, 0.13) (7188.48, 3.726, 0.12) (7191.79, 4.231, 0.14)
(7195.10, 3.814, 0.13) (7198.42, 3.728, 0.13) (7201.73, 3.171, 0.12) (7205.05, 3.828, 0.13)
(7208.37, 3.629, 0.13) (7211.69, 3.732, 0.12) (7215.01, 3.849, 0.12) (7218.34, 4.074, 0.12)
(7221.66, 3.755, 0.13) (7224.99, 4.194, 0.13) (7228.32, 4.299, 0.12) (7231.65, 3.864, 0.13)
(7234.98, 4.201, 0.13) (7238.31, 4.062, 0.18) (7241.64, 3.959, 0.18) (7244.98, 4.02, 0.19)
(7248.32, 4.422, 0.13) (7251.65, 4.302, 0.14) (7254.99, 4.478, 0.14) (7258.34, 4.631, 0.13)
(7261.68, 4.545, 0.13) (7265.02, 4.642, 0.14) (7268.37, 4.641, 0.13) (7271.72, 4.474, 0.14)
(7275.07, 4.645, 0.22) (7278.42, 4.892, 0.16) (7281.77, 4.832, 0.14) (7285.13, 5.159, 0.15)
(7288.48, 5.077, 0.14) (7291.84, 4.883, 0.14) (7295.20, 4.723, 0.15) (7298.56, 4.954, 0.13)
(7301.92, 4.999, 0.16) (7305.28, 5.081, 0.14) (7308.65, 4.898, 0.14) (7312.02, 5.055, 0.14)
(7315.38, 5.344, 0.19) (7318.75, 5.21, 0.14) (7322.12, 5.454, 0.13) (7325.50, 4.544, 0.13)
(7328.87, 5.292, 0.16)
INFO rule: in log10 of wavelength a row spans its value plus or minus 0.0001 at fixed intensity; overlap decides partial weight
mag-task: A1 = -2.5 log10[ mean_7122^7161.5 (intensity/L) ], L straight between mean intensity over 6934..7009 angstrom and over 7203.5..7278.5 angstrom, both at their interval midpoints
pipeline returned 0.27 mag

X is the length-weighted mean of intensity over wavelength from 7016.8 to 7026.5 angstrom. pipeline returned 4.67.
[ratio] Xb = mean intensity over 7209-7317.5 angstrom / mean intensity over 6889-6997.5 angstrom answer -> 1.18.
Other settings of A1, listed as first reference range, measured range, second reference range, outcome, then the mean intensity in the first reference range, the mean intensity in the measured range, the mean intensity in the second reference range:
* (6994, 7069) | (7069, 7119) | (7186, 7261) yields 0.110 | 4.53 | 3.94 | 4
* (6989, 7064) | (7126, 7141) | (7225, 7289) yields 0.399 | 4.55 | 3.12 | 4.46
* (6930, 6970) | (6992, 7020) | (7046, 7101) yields -0.097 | 4.06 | 4.47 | 4.12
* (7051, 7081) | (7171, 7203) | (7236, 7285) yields 0.172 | 4.18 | 3.73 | 4.49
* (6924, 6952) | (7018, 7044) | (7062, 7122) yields -0.199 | 3.96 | 4.75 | 3.96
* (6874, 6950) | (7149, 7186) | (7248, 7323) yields 0.239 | 3.51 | 3.55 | 4.84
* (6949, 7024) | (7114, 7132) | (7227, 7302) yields 0.197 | 4.28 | 3.68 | 4.55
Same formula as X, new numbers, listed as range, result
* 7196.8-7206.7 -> 3.58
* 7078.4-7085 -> 4.42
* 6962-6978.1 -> 4.08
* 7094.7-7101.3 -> 3.71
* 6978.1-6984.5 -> 4.16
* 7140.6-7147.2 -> 3.22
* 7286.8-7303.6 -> 4.93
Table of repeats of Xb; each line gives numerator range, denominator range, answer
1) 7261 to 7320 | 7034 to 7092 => 1.12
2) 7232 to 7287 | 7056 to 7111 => 1.14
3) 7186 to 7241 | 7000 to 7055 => 0.83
